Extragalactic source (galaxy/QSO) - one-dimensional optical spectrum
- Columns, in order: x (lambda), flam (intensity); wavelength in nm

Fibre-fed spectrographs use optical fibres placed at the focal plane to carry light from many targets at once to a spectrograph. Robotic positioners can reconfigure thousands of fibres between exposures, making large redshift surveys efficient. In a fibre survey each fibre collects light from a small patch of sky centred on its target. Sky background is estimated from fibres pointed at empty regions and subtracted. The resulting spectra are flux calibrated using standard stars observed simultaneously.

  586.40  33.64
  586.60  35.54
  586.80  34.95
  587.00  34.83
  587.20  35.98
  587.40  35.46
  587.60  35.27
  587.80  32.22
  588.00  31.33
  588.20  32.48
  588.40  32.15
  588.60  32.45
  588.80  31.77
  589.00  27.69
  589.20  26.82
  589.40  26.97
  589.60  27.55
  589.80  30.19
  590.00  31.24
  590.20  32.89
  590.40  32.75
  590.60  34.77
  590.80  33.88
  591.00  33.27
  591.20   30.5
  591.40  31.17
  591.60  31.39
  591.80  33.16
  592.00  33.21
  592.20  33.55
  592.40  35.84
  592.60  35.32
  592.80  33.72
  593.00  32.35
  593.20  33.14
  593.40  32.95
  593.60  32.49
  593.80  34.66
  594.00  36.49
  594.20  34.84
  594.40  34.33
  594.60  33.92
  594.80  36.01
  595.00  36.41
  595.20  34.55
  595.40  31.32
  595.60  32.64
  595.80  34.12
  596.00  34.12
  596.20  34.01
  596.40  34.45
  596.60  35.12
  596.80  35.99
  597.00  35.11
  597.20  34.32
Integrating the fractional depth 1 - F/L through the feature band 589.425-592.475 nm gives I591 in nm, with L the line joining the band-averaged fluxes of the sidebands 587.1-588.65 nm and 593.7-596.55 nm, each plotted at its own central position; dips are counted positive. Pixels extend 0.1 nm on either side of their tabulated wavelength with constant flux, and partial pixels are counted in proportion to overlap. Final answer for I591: 0.151 nm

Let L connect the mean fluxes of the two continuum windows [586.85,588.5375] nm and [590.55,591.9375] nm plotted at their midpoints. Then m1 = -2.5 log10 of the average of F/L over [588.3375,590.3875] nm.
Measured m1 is 0.11 mag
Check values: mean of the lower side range 33.7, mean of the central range 30.1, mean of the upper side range 32.5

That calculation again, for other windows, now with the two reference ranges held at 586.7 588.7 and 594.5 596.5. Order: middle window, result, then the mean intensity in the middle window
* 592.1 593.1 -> -0.01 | 34.2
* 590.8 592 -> 0.06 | 32.2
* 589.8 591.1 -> 0.03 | 32.9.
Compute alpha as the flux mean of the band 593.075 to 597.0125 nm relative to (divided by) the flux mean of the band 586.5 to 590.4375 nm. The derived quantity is 1.07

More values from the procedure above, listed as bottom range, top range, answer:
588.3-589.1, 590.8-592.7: 1.07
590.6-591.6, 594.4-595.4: 1.07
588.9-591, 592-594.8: 1.12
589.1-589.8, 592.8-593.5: 1.20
